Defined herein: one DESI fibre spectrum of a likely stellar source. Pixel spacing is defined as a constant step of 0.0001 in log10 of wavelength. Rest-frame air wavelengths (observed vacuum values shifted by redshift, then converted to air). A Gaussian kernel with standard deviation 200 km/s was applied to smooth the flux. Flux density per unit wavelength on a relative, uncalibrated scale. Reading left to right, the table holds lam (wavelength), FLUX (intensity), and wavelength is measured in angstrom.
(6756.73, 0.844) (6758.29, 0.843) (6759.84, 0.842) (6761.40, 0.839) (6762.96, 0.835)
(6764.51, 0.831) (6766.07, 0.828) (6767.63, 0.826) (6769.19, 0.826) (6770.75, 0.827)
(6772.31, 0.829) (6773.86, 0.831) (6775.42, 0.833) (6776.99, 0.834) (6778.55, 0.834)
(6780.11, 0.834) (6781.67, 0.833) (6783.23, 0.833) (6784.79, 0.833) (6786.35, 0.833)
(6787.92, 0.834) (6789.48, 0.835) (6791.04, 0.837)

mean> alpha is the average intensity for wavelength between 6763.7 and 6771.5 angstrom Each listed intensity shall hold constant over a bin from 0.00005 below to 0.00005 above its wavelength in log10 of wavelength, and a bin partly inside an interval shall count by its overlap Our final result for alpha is 0.828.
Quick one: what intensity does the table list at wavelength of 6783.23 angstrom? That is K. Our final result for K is 0.833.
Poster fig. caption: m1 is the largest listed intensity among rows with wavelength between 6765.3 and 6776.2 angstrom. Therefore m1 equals 0.833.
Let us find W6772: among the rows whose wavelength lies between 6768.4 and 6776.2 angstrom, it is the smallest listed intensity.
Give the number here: 0.826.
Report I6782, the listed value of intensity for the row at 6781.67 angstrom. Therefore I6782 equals 0.833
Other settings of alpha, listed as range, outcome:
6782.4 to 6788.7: 0.833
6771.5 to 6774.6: 0.832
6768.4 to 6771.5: 0.826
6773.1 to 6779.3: 0.832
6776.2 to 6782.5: 0.833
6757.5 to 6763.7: 0.839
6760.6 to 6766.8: 0.833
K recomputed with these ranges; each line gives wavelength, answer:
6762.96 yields 0.835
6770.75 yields 0.827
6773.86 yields 0.831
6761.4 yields 0.839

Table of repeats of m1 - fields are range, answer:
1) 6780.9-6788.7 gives 0.834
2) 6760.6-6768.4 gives 0.839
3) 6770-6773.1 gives 0.829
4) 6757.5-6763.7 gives 0.843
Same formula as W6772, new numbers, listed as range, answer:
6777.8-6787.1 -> 0.833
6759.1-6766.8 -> 0.828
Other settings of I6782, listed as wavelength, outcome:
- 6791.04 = 0.837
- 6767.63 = 0.826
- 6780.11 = 0.834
